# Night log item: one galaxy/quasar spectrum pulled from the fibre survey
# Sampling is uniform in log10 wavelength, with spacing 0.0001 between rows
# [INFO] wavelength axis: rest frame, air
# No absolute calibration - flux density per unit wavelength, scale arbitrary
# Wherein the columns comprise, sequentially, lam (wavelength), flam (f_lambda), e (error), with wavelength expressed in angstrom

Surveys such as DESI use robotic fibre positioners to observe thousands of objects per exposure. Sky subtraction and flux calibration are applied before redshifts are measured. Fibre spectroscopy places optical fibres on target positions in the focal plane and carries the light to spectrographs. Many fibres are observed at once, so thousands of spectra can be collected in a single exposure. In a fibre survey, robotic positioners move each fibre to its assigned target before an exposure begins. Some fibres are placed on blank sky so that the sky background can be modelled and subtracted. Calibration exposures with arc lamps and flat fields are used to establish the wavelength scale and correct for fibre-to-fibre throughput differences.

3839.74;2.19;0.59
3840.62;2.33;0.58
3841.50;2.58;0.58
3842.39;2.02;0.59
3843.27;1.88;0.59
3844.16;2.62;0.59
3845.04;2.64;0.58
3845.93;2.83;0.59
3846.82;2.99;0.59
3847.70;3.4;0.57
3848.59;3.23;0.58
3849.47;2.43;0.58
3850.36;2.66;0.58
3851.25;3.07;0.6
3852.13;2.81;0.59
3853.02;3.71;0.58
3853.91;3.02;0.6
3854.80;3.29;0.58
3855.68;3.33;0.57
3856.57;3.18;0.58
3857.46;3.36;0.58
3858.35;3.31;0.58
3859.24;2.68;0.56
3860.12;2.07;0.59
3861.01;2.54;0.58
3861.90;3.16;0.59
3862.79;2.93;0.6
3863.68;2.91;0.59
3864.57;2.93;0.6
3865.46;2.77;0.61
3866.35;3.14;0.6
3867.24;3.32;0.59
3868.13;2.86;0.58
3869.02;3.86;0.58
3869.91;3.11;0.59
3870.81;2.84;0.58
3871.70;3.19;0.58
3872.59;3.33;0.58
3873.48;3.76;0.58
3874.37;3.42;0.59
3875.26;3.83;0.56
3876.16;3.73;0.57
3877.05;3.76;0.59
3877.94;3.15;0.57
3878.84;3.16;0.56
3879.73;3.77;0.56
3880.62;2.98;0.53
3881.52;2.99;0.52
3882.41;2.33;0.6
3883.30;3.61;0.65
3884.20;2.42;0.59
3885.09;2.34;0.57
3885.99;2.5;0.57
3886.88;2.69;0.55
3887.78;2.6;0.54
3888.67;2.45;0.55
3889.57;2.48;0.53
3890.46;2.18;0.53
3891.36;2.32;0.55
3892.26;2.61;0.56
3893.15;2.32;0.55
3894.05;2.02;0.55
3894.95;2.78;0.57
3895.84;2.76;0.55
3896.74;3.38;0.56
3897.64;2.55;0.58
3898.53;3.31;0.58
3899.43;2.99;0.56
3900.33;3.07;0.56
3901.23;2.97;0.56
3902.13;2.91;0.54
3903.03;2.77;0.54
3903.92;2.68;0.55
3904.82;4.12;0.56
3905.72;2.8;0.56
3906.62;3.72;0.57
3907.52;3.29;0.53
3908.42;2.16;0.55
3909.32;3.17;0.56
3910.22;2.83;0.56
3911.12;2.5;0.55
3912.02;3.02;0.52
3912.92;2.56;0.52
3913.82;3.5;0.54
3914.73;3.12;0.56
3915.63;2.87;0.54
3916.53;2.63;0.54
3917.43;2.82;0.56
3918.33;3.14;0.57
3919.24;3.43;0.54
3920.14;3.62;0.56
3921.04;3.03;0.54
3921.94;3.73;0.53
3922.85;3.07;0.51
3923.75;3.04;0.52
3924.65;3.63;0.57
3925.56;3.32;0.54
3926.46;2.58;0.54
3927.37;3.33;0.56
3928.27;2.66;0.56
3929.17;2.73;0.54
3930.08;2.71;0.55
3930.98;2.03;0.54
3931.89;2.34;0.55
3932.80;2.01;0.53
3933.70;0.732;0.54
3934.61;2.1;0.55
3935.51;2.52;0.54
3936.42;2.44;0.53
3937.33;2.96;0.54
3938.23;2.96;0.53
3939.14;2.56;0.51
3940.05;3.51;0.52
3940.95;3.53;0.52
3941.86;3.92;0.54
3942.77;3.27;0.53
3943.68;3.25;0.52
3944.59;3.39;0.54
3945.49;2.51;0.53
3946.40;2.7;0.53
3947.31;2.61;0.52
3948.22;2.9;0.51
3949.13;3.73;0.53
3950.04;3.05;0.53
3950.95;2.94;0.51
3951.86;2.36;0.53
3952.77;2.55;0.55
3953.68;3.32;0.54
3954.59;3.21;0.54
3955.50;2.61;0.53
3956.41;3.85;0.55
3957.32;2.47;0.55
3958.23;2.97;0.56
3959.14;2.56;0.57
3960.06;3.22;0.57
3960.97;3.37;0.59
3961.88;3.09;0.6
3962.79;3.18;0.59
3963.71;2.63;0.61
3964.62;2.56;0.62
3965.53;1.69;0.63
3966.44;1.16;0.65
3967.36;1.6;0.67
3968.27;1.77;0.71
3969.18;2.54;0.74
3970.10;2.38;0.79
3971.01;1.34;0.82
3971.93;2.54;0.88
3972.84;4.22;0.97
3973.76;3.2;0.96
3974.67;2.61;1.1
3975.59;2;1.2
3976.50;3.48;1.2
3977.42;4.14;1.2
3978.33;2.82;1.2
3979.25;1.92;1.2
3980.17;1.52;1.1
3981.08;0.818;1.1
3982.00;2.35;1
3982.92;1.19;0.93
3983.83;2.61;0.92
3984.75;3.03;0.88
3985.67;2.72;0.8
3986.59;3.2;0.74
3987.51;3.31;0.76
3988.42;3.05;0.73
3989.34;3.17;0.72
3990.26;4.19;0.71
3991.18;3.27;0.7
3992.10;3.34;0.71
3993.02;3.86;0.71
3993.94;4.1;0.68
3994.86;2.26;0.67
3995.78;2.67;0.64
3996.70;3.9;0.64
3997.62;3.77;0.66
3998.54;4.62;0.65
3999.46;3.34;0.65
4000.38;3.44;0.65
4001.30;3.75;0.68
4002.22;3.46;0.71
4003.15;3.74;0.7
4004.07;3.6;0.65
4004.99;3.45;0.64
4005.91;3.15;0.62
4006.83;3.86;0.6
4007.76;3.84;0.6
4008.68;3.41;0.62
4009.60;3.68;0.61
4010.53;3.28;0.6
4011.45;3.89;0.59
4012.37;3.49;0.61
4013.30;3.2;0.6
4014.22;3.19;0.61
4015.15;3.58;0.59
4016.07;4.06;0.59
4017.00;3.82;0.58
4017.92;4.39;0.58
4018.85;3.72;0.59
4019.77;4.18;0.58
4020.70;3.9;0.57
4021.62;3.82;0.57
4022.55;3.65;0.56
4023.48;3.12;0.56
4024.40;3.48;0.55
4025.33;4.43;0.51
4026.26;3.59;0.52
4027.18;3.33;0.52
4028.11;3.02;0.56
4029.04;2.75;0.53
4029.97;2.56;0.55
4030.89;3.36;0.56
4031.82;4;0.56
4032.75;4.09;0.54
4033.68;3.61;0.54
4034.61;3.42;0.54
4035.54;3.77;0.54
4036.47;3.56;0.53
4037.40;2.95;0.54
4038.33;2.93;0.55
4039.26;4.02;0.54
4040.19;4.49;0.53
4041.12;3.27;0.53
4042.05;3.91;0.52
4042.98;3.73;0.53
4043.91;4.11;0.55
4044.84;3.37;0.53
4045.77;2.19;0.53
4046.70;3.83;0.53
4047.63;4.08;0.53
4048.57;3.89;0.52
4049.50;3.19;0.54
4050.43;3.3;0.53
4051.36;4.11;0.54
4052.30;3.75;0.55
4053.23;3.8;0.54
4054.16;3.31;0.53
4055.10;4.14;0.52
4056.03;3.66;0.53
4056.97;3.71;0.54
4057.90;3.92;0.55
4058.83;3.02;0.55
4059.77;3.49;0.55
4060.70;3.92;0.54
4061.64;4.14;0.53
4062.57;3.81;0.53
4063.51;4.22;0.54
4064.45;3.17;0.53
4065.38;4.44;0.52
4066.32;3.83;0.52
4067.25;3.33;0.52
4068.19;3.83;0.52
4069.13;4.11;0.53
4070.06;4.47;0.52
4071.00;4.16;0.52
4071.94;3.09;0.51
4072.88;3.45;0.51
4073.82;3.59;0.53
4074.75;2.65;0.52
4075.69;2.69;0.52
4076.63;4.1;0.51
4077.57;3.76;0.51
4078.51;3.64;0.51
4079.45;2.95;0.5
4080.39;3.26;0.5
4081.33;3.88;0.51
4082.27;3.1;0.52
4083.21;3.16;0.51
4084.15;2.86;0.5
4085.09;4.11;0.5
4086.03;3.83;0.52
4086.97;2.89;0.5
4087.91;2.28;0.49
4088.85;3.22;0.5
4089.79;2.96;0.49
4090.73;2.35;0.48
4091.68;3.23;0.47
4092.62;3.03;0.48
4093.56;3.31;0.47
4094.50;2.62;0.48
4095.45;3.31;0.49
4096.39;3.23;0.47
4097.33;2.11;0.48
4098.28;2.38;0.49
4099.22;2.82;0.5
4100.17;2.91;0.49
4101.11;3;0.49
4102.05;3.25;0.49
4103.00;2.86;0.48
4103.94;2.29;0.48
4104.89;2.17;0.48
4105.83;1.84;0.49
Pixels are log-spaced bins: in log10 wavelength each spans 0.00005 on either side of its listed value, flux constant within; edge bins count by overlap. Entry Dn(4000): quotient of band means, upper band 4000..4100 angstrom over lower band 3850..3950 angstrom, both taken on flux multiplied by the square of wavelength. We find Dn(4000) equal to 1.28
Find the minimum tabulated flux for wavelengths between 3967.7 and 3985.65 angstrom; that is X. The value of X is 0.818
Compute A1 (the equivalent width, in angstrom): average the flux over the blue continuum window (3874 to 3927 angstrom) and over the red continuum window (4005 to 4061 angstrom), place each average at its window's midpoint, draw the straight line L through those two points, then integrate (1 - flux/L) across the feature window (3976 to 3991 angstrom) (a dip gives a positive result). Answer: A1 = 2.9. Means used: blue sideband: 2.97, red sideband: 3.6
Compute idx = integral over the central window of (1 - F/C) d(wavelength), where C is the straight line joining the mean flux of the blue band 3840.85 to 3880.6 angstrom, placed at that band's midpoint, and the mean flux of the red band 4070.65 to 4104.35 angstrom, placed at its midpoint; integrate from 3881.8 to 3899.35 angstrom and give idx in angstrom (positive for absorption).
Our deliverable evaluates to 2.5 angstrom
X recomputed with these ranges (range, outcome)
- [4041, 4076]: 2.19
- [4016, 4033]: 2.56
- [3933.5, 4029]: 0.732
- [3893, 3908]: 2.02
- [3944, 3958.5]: 2.36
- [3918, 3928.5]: 2.58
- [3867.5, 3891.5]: 2.18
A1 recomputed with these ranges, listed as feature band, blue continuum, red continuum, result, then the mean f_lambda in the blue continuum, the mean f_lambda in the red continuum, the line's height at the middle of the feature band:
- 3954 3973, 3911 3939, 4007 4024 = 3.5 angstrom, 2.81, 3.68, 3.18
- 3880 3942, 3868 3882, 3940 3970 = 5.7 angstrom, 3.37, 2.83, 3.13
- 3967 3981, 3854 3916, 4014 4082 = 3.5 angstrom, 2.98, 3.63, 3.33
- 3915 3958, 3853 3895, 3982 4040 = 3.9 angstrom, 2.97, 3.47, 3.2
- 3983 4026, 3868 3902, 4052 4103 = -4.0 angstrom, 2.96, 3.39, 3.22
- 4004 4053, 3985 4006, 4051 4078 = -0.3 angstrom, 3.45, 3.71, 3.58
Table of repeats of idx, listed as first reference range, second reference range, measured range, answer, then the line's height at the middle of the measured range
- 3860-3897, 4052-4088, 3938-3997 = 7.3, 3.24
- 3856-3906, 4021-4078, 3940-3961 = 1.1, 3.23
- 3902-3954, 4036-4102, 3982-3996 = 0.4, 3.15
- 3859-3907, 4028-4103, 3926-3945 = 2.2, 3.1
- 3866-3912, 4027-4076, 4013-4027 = -1.1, 3.48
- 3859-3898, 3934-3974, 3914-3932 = -1.1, 2.84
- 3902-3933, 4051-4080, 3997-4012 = -1.1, 3.39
